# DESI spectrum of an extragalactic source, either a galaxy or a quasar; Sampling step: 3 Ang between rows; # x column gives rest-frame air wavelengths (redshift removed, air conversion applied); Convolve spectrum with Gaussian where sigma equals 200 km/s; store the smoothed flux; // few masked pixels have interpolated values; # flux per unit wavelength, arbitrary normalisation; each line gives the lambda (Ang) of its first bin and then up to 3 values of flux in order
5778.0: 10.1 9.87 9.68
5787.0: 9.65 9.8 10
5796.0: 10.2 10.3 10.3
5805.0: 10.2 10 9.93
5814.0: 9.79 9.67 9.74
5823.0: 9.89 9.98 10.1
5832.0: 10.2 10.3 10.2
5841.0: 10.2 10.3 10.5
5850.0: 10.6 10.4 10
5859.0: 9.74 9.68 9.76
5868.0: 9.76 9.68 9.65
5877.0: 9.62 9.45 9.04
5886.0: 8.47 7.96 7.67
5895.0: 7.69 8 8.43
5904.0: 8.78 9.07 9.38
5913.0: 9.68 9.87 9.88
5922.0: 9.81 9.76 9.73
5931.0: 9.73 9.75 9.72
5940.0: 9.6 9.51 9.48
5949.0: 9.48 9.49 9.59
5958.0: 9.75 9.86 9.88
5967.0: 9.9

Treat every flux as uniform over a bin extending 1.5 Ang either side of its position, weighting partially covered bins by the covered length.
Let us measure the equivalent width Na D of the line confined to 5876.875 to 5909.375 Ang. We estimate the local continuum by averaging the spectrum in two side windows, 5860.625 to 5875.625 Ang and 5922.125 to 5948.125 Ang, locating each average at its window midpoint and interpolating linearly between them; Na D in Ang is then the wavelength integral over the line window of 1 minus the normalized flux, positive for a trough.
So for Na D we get 3.9 Ang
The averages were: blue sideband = 9.71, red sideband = 9.66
